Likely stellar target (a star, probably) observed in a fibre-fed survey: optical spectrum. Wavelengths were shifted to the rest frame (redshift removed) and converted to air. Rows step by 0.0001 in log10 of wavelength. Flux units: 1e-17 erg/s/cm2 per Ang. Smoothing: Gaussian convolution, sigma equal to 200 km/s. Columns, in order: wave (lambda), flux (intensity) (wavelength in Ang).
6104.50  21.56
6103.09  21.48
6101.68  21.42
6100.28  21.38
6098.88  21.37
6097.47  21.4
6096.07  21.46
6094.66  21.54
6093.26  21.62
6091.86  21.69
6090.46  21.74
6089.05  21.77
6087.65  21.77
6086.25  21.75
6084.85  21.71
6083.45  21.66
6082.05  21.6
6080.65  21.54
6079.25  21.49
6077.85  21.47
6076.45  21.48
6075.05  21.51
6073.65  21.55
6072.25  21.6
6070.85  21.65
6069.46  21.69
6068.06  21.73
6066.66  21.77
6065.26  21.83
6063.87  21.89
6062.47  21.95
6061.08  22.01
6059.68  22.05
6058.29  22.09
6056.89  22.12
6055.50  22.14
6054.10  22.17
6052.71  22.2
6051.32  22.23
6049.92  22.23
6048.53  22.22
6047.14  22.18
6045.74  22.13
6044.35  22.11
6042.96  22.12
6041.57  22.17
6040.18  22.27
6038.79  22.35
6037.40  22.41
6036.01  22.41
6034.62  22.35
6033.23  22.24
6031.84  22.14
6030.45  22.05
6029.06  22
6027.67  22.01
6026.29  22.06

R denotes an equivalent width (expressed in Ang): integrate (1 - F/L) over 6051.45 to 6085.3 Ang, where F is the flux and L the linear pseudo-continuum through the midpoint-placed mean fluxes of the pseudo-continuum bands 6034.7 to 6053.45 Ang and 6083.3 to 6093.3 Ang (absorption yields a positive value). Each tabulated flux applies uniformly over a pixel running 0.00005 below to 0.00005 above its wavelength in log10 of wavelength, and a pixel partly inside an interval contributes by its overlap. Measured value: 0.3 Ang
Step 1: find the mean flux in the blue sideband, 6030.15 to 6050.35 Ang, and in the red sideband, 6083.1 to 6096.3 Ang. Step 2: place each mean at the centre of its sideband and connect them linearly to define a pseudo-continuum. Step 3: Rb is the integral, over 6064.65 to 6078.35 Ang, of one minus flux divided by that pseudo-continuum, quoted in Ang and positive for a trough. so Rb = 0.2 Ang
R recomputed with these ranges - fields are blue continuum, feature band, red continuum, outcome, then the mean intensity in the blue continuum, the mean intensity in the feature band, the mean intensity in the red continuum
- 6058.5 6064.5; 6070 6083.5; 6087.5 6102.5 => 0.1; 22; 21.6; 21.5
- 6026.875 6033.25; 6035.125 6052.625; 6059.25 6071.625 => -0.2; 22.1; 22.2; 21.8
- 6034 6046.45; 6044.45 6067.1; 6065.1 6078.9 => -0.1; 22.3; 22.1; 21.6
